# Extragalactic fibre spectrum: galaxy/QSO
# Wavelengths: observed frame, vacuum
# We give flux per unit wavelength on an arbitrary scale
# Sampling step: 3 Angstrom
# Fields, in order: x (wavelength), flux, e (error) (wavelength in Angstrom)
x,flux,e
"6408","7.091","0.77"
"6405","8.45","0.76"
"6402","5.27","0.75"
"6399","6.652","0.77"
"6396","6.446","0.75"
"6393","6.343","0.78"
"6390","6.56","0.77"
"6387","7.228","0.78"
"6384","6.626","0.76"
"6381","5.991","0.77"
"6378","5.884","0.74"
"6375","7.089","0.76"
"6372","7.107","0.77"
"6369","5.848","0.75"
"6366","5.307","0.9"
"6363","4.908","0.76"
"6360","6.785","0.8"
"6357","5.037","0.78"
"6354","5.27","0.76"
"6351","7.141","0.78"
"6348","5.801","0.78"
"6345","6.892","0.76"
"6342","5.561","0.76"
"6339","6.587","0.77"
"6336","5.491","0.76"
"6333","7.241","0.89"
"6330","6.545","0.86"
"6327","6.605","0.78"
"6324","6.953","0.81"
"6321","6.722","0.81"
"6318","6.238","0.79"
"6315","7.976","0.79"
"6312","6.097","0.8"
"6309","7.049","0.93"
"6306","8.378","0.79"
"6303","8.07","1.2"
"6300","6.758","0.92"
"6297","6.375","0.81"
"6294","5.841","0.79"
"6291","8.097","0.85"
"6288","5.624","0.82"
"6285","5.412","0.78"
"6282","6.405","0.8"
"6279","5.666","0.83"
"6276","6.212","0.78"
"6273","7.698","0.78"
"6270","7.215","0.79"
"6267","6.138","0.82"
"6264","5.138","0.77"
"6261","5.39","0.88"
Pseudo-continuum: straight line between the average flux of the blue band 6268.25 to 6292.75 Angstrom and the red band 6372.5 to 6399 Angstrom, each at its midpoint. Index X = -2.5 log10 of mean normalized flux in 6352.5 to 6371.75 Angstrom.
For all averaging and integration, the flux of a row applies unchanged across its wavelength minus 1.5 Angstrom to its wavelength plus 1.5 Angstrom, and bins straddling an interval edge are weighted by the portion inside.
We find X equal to 0.16 mag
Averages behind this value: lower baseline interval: 6.53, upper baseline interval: 6.55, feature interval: 5.63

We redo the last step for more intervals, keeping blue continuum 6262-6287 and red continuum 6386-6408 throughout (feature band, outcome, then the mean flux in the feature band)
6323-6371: 0.066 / 6.12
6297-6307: -0.185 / 7.5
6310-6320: -0.067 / 6.78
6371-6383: 0.023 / 6.5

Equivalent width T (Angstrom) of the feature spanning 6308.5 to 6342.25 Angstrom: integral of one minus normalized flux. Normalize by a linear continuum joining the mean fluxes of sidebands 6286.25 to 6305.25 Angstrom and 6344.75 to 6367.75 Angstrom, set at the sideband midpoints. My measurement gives -1.4 Angstrom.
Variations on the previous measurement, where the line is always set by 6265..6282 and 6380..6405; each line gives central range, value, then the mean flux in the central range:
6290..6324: -2.65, 7.03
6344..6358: 1.05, 6.03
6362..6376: 1.00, 6.06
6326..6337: 0.03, 6.51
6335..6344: 0.78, 5.96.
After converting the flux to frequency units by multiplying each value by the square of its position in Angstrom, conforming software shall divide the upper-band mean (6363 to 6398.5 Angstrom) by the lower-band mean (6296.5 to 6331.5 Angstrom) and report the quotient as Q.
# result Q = 0.9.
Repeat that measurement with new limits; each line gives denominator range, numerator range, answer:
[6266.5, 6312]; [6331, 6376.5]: 0.93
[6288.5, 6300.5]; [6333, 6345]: 0.94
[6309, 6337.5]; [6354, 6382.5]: 0.91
